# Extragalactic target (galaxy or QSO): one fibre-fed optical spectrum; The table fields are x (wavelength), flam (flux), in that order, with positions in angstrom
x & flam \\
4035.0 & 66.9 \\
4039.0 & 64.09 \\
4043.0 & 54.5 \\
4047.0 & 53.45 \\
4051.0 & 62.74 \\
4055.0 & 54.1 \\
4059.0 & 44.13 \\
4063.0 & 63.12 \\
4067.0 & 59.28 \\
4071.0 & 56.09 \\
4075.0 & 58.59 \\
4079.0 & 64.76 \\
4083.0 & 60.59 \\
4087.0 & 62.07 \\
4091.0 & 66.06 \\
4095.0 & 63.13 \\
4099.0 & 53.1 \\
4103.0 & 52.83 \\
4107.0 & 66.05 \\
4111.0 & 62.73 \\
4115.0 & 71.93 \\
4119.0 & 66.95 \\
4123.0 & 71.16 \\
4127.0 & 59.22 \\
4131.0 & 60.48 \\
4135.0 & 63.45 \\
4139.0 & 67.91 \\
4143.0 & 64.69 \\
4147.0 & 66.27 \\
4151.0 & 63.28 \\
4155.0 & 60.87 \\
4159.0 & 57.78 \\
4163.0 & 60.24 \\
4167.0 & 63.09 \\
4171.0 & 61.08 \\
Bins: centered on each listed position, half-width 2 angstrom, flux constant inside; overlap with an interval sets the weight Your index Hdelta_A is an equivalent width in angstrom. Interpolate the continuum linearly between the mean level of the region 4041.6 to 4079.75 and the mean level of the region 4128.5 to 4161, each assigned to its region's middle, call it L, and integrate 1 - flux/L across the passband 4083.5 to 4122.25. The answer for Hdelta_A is -1.9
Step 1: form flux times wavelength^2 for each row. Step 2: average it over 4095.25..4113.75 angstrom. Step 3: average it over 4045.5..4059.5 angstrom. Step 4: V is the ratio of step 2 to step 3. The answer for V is 1.12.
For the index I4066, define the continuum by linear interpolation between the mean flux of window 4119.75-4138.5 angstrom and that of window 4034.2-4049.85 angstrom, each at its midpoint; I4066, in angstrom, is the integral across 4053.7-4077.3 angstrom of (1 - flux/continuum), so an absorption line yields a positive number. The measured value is 1.79 angstrom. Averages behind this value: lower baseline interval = 59.3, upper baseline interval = 64.1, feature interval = 56.1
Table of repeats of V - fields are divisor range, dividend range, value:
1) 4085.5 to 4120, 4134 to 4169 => 1.03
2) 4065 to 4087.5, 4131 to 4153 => 1.11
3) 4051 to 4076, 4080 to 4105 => 1.08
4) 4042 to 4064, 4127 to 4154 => 1.21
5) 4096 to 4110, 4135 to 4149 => 1.15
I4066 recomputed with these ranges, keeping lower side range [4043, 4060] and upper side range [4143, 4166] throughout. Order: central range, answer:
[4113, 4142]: -2.8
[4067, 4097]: -2.6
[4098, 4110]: 0.0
